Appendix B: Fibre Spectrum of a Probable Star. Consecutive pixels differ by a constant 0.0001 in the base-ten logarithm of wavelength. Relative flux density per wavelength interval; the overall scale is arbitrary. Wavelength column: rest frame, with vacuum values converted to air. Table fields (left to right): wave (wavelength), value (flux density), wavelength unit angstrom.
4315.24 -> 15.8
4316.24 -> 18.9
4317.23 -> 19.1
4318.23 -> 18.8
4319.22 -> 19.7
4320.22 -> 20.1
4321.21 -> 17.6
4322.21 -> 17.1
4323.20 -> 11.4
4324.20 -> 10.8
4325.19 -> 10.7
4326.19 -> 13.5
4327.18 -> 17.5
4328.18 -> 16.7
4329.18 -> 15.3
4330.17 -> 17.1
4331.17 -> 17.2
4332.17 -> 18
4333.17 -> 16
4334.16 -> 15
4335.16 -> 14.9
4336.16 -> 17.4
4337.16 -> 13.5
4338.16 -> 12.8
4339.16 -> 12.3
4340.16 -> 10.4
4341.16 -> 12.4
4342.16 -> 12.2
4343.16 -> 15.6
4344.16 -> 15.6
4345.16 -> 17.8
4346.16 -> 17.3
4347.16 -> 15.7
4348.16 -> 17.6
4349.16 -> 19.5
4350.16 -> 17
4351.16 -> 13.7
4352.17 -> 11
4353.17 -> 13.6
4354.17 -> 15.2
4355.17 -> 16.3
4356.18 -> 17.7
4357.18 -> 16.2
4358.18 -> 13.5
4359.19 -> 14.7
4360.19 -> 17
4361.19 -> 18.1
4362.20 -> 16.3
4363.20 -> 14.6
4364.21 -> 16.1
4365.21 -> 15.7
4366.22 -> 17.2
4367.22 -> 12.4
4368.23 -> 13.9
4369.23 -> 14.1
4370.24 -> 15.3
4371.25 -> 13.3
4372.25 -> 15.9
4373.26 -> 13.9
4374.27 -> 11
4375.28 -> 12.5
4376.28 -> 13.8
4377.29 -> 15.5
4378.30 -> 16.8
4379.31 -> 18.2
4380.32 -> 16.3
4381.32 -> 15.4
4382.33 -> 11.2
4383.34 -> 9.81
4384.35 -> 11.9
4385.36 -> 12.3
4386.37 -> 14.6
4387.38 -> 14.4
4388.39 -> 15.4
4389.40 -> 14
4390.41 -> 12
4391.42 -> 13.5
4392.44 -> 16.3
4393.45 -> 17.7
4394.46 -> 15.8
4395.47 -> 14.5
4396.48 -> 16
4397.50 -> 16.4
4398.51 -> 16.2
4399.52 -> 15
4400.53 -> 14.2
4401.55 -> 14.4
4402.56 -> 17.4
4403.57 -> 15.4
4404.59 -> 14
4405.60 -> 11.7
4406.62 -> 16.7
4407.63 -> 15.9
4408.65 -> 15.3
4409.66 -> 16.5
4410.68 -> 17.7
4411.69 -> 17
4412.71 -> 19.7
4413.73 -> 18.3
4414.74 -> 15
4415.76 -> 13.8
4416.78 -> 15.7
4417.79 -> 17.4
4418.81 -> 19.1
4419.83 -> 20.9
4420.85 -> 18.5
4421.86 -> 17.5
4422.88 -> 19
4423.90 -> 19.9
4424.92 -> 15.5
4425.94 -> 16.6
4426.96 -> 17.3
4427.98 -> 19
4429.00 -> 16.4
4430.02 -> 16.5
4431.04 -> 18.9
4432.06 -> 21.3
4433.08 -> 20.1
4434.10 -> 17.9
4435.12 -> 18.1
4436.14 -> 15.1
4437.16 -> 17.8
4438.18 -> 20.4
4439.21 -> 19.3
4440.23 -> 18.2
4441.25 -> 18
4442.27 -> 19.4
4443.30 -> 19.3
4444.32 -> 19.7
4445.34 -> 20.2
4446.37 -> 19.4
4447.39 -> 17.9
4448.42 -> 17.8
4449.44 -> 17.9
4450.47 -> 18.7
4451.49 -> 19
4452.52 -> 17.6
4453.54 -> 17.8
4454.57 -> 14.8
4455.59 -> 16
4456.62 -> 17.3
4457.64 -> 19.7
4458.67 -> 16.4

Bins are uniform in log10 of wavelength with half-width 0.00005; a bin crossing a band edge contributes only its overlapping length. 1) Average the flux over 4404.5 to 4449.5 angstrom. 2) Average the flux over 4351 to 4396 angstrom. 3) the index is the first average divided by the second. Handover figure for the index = 1.21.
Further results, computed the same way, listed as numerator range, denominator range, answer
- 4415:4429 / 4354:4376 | 1.17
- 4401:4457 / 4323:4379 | 1.17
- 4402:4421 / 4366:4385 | 1.18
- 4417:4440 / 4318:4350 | 1.18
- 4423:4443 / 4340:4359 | 1.19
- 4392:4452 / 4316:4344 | 1.13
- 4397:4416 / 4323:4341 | 1.09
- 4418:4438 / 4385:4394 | 1.26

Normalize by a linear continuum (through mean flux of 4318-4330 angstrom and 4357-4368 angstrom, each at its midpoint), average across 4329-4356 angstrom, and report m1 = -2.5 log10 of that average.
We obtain 0.03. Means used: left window 15.7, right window 15.6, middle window 15.2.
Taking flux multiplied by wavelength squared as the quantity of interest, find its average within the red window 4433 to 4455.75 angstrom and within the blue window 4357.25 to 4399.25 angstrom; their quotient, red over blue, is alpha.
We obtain 1.28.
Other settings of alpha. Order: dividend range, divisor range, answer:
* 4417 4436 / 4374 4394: 1.31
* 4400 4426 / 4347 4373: 1.11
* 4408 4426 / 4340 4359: 1.18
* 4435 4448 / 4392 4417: 1.20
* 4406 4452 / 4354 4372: 1.20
